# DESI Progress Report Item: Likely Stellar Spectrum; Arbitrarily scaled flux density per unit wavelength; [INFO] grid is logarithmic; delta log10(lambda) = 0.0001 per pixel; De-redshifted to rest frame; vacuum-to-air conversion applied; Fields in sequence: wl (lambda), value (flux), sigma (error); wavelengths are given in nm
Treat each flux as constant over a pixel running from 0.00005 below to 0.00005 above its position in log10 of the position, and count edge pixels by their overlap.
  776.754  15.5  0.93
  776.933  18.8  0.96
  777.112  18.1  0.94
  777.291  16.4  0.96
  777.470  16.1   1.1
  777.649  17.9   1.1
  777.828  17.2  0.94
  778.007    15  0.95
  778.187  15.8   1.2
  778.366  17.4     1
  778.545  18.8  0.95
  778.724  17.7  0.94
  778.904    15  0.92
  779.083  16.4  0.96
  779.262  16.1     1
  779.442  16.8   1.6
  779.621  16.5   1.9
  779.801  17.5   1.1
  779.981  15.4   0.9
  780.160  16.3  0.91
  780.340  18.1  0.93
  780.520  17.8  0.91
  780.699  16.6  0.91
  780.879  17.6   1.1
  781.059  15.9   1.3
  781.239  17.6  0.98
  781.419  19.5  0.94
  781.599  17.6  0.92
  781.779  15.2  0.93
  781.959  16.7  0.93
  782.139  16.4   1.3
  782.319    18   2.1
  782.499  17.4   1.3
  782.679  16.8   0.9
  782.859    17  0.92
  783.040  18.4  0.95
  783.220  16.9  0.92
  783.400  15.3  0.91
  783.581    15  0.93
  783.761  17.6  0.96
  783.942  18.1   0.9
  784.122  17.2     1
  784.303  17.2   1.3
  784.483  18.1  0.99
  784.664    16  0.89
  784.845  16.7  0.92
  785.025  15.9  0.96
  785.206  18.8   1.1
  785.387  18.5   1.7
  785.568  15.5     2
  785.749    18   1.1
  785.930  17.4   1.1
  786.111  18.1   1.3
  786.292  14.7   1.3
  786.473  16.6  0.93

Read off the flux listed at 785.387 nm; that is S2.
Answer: 18.5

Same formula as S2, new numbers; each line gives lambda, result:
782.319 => 18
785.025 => 15.9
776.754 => 15.5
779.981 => 15.4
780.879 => 17.6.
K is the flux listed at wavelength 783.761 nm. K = 17.6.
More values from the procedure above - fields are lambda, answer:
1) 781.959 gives 16.7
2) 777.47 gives 16.1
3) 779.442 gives 16.8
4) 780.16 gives 16.3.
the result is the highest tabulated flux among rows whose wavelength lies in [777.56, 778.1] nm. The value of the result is 17.9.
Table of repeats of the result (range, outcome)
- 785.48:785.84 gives 18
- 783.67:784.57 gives 18.1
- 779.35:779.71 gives 16.8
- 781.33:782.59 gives 19.5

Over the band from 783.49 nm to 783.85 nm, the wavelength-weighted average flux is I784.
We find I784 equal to 16.3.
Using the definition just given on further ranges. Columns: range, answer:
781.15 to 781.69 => 18.2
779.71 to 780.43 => 16.8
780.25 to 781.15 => 17.2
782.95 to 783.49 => 16.9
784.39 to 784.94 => 16.9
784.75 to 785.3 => 17.1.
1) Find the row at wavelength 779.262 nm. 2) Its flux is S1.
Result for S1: 16.1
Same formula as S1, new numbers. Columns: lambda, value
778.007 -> 15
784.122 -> 17.2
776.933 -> 18.8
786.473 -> 16.6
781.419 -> 19.5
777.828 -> 17.2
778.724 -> 17.7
